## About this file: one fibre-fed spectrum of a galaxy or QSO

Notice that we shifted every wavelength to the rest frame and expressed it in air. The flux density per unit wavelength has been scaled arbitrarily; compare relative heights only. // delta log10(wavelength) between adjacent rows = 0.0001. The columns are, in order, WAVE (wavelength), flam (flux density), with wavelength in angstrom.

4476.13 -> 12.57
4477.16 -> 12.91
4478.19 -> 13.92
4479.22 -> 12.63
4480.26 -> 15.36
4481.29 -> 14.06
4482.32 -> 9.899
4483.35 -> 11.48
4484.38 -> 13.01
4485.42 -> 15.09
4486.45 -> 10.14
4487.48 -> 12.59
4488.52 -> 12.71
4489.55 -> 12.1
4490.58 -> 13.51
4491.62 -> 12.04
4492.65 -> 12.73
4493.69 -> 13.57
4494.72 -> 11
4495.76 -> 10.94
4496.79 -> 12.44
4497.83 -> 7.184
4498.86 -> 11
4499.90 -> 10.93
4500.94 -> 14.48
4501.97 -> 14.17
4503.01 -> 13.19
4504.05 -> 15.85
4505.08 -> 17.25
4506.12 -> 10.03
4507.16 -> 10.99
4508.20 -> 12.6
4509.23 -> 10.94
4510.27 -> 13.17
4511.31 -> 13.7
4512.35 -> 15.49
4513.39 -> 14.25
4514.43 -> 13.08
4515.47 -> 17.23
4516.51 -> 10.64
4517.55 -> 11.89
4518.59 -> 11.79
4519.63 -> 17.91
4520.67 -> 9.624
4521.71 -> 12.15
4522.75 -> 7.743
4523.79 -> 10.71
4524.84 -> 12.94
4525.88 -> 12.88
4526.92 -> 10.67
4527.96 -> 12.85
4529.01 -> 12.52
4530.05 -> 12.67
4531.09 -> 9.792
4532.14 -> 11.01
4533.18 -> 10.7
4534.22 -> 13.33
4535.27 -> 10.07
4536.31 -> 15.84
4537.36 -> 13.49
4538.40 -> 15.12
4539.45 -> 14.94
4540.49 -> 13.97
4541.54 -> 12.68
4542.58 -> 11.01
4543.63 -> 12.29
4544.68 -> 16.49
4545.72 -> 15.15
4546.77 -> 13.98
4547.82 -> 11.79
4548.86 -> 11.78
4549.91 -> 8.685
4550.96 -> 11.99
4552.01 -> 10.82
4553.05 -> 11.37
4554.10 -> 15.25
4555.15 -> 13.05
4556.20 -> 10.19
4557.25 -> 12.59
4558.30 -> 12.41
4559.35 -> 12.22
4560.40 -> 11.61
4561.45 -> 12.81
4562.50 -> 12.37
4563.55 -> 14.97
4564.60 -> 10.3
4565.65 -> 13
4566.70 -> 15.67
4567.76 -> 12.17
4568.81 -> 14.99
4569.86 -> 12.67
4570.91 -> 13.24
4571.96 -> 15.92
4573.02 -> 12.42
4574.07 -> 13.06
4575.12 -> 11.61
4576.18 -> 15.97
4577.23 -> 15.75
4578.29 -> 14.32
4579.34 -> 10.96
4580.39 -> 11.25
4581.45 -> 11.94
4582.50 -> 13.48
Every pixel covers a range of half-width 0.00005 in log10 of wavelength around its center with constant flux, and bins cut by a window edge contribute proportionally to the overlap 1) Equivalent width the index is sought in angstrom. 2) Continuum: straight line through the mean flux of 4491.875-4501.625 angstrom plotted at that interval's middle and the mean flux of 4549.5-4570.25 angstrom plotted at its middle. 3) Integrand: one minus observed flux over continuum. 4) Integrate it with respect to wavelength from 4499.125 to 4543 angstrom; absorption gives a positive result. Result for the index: -2.9 angstrom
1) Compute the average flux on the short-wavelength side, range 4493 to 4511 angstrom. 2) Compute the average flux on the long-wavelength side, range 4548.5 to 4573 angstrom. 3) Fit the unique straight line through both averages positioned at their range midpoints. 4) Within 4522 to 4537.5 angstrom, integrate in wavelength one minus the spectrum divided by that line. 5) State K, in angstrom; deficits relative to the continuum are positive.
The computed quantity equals 0.9 angstrom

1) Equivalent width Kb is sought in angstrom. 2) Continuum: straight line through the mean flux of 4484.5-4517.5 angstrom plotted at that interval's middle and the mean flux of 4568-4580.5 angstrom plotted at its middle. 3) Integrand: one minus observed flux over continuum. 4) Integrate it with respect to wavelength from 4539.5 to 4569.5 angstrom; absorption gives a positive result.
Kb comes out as 1.4 angstrom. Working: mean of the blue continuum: 12.7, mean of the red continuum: 13.6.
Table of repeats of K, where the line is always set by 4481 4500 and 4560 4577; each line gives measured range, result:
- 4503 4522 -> -1.5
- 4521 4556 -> 1.2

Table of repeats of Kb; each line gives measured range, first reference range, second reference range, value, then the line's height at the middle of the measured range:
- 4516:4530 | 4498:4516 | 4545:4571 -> 1.3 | 13.1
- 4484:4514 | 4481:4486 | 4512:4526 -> 0.0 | 12.7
